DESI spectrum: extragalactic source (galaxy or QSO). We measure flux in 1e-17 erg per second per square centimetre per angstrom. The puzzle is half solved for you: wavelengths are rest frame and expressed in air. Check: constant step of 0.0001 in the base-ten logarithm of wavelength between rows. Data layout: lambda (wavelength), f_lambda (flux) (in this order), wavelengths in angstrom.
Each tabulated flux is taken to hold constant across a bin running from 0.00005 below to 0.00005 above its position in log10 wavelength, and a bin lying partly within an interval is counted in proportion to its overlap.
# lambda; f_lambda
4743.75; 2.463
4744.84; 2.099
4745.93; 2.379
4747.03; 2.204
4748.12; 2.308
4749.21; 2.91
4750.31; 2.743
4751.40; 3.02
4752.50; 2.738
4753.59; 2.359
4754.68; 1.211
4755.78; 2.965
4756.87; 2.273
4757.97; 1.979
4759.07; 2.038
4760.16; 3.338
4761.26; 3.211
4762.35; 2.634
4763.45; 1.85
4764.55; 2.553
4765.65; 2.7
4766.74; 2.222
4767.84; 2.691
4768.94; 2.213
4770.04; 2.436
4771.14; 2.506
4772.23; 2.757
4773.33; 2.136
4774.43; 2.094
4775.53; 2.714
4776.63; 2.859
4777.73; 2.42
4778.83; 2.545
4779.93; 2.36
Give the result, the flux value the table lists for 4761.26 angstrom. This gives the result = 3.211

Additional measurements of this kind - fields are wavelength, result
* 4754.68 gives 1.211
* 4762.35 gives 2.634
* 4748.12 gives 2.308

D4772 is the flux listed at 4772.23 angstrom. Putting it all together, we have 2.757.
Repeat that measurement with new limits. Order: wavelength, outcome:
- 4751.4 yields 3.02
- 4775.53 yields 2.714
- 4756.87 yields 2.273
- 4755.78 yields 2.965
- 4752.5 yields 2.738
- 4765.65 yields 2.7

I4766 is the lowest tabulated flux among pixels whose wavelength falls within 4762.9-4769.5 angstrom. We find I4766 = 1.85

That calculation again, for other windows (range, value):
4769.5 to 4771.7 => 2.436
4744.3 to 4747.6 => 2.099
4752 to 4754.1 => 2.359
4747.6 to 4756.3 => 1.211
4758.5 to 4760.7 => 2.038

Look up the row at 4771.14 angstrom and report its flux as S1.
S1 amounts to 2.506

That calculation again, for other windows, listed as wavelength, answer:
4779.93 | 2.36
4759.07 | 2.038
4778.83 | 2.545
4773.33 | 2.136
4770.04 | 2.436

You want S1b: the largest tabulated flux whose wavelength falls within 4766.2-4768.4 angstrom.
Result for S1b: 2.691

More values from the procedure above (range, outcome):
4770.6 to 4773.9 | 2.757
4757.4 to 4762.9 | 3.338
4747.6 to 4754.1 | 3.02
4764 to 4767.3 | 2.7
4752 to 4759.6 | 2.965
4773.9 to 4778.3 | 2.859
